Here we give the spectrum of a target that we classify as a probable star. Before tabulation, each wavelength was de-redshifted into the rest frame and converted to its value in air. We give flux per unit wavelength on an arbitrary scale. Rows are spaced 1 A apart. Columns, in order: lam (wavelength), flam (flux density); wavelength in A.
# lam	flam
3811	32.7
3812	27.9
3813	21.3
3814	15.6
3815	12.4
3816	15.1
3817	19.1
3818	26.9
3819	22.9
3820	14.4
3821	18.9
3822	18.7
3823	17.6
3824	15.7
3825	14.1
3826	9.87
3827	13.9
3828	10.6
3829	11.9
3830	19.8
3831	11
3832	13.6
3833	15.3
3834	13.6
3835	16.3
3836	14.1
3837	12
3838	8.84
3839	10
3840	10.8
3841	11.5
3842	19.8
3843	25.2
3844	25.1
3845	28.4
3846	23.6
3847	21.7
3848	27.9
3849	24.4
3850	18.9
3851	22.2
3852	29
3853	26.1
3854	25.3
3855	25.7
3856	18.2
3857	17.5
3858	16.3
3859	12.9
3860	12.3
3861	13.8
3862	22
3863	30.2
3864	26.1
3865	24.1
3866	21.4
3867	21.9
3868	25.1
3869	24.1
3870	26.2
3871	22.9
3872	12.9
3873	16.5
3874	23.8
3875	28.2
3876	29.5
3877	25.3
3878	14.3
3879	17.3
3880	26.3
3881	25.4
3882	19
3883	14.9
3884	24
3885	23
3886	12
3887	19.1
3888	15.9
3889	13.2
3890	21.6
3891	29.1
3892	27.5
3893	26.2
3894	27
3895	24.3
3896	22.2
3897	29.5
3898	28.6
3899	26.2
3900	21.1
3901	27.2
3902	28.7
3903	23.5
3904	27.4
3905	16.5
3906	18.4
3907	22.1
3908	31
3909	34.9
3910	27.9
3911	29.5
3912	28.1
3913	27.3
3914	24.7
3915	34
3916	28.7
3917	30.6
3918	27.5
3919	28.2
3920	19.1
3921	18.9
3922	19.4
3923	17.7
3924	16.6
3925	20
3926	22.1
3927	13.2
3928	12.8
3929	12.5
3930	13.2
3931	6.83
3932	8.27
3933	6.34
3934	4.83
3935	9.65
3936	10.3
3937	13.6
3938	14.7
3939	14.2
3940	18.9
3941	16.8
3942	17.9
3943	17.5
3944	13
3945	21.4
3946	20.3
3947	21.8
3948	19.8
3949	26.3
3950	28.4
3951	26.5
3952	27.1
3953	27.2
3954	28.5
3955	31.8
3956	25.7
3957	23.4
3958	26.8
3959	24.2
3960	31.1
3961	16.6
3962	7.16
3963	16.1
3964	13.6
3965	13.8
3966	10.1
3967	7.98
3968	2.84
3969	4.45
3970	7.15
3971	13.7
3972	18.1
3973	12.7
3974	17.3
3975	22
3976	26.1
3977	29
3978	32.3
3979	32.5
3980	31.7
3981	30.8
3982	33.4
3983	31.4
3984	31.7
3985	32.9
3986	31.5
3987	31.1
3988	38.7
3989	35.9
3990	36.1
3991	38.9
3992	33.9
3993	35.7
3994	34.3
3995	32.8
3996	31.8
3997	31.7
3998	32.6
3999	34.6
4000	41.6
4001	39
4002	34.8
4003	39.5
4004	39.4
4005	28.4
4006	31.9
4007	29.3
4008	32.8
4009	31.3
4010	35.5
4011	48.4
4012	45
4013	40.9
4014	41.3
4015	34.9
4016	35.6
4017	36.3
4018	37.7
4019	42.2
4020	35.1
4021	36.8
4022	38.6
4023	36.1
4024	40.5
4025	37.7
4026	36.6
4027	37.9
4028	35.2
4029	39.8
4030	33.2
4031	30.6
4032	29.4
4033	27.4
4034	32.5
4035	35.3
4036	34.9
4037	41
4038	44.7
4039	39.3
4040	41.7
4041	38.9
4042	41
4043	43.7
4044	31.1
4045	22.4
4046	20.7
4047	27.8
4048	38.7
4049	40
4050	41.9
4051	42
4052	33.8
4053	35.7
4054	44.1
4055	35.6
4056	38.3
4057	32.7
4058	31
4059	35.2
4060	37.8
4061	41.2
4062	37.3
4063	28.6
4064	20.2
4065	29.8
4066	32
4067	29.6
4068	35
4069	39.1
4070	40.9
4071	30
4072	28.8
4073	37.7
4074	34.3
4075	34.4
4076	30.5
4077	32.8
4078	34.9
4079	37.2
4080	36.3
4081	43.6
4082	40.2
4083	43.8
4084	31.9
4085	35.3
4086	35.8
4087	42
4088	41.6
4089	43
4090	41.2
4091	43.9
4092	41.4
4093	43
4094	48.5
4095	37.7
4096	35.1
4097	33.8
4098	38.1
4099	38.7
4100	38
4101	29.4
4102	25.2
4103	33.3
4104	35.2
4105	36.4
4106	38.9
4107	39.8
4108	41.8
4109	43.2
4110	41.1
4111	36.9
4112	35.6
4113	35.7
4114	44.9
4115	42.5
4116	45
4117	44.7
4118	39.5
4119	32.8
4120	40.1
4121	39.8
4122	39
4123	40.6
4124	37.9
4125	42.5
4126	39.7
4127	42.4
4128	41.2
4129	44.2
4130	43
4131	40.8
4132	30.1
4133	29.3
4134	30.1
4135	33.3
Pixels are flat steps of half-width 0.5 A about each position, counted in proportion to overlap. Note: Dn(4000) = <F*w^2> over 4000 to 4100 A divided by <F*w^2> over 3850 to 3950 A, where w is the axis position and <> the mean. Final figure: 1.86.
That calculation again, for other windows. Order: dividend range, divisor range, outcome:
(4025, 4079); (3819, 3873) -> 2.06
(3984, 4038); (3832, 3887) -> 1.90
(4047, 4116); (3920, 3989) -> 1.97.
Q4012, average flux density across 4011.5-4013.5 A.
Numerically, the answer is 43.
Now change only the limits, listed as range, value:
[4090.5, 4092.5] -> 42.6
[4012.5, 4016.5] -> 38.2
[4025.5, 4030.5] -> 36.5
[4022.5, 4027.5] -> 37.8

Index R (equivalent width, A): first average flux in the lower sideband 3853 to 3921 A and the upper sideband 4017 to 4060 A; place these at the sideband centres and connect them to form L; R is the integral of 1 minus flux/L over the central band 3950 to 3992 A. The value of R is 9.0 A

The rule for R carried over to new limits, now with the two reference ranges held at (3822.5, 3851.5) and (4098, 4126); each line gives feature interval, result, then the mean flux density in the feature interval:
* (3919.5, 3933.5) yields 5.3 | 14.8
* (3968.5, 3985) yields 2.5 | 23.7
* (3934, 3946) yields 4.8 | 15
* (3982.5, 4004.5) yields -4.4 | 35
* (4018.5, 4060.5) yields -4.4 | 36.2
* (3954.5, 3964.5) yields 1.8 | 21.6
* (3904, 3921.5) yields -2.7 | 26.3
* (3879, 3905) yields -2.3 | 23.1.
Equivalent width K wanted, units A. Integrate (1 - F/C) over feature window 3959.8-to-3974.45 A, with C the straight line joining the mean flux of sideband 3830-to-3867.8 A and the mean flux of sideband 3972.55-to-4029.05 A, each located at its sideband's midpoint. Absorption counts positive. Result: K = 8.8 A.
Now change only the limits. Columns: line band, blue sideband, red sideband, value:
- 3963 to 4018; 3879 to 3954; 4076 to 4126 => -1.93 A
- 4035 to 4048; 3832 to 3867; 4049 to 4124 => -0.70 A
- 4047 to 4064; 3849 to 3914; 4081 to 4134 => -0.54 A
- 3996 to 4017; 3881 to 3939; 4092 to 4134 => -4.94 A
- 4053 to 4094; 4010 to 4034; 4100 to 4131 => 1.91 A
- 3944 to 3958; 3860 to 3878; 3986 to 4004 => 2.78 A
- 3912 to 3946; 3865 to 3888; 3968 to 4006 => 9.94 A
